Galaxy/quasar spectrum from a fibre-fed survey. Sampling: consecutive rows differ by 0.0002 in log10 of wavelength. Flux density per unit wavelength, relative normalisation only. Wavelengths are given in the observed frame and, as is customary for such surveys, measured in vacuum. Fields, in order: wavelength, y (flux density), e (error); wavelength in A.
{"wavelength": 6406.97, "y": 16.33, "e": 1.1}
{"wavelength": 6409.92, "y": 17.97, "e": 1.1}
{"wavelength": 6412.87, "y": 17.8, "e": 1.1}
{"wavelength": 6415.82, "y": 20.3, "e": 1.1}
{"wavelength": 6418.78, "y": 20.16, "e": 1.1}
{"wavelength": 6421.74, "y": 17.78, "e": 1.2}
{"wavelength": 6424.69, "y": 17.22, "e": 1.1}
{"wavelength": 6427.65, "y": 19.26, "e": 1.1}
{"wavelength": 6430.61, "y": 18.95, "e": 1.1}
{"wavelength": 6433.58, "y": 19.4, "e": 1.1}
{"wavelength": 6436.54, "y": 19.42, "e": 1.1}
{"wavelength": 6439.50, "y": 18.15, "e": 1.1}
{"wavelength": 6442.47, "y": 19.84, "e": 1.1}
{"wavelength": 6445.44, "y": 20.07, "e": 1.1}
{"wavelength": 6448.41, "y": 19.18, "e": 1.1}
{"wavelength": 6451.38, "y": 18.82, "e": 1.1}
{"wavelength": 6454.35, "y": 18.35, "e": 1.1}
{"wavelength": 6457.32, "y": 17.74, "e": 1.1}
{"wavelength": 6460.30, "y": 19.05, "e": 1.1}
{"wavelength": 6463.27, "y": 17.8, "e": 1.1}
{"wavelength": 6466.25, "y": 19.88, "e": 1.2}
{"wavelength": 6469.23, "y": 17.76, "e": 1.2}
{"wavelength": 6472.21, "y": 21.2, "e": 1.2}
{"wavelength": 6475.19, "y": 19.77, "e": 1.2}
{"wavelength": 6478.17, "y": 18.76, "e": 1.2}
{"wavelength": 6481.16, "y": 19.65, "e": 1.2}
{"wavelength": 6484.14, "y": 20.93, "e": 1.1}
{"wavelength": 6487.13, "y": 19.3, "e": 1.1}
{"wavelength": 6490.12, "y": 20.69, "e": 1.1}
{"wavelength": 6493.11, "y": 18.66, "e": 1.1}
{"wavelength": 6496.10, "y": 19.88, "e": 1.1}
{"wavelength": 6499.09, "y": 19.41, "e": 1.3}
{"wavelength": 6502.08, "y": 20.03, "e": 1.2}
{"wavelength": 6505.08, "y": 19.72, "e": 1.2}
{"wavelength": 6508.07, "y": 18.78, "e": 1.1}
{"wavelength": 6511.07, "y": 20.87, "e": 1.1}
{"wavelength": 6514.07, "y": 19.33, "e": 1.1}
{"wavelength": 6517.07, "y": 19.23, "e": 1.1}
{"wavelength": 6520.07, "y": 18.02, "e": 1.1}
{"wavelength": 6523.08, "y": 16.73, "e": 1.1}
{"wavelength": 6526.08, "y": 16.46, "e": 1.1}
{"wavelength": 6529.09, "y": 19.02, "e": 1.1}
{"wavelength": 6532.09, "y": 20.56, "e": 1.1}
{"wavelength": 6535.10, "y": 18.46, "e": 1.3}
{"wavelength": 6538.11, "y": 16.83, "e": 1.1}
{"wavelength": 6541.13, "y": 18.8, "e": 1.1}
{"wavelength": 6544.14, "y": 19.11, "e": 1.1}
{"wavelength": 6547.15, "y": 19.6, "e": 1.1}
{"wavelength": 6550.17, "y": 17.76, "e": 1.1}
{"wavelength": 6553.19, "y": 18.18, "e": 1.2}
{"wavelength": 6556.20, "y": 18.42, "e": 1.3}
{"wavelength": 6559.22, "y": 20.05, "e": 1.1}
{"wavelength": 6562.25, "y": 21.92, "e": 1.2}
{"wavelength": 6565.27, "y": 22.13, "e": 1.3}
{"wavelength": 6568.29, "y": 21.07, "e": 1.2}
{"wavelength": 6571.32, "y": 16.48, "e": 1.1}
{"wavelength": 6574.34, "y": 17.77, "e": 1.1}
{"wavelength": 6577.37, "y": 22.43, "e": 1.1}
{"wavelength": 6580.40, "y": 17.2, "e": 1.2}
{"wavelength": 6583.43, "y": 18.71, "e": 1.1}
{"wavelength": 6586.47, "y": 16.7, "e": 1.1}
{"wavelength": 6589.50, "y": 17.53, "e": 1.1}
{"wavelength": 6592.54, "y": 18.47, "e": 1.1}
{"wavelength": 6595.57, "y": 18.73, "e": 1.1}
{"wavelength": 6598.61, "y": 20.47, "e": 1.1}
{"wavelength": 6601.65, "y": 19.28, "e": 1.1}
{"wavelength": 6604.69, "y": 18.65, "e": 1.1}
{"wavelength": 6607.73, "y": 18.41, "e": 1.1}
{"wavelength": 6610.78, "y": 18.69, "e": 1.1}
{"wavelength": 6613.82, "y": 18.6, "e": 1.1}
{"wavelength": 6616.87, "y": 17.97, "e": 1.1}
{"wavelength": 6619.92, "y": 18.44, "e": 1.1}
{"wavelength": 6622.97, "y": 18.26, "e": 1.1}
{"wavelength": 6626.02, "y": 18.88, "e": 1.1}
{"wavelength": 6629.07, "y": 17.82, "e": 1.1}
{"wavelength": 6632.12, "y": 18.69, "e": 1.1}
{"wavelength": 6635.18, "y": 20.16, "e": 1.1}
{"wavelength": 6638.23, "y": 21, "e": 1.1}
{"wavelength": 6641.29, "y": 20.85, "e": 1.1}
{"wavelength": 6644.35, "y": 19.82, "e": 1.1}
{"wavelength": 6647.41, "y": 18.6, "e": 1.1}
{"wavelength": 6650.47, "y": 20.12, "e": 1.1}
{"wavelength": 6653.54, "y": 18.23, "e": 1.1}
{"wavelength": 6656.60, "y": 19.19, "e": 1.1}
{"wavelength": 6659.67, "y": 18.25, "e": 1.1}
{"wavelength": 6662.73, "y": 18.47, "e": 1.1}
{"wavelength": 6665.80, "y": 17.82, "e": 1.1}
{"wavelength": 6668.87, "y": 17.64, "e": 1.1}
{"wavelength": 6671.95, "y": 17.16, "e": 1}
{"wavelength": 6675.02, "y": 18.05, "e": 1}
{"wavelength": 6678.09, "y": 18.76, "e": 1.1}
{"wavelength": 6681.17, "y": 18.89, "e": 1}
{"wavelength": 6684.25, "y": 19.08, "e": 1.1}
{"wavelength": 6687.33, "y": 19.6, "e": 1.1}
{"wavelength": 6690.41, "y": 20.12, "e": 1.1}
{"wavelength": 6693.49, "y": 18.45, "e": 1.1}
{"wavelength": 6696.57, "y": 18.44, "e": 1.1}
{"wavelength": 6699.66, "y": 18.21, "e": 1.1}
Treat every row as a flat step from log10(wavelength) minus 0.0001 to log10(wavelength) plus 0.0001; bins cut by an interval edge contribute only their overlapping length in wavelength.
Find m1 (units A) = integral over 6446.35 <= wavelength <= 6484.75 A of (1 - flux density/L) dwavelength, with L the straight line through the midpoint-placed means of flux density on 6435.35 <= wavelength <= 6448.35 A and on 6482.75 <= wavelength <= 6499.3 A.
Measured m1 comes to 0.9 A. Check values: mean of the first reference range 19.3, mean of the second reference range 19.8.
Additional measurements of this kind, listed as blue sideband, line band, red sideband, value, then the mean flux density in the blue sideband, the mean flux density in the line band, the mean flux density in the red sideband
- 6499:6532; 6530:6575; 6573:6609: -0.8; 18.9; 19.2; 18.7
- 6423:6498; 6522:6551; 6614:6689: 1.0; 19.2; 18.4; 18.8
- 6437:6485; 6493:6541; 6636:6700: 0.6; 19.2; 18.9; 18.9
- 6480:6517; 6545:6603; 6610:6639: 0.3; 19.8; 19.1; 18.8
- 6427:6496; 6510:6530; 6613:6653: 0.8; 19.3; 18.5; 19.2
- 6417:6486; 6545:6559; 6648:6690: 0.2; 19.1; 18.7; 18.6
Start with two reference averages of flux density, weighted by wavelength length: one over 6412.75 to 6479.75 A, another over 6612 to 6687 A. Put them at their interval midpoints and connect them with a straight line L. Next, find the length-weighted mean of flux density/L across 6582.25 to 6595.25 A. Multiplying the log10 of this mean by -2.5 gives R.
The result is 0.06 mag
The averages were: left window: 19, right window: 18.8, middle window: 17.9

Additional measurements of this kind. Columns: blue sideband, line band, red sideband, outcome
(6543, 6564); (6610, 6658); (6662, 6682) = -0.04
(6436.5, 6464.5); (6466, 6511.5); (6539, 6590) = -0.04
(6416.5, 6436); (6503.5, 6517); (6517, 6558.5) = -0.06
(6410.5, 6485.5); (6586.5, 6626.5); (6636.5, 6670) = 0.03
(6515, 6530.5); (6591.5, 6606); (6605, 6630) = -0.05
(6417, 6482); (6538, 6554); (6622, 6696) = 0.03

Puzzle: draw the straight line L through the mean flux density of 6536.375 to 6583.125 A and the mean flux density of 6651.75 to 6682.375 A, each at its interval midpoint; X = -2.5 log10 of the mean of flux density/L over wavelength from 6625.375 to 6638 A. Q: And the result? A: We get -0.032 mag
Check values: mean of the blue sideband 19.2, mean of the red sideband 18.3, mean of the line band 19.1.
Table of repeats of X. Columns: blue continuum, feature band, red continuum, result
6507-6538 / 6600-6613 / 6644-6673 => -0.012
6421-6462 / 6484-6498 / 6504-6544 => -0.059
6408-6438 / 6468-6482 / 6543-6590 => -0.031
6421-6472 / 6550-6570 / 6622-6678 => -0.068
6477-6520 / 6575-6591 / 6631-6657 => 0.067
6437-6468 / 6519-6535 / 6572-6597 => 0.024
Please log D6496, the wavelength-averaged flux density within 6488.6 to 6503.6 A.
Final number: 19.7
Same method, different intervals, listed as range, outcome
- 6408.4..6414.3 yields 17.9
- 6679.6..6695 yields 19.2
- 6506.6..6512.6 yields 19.8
